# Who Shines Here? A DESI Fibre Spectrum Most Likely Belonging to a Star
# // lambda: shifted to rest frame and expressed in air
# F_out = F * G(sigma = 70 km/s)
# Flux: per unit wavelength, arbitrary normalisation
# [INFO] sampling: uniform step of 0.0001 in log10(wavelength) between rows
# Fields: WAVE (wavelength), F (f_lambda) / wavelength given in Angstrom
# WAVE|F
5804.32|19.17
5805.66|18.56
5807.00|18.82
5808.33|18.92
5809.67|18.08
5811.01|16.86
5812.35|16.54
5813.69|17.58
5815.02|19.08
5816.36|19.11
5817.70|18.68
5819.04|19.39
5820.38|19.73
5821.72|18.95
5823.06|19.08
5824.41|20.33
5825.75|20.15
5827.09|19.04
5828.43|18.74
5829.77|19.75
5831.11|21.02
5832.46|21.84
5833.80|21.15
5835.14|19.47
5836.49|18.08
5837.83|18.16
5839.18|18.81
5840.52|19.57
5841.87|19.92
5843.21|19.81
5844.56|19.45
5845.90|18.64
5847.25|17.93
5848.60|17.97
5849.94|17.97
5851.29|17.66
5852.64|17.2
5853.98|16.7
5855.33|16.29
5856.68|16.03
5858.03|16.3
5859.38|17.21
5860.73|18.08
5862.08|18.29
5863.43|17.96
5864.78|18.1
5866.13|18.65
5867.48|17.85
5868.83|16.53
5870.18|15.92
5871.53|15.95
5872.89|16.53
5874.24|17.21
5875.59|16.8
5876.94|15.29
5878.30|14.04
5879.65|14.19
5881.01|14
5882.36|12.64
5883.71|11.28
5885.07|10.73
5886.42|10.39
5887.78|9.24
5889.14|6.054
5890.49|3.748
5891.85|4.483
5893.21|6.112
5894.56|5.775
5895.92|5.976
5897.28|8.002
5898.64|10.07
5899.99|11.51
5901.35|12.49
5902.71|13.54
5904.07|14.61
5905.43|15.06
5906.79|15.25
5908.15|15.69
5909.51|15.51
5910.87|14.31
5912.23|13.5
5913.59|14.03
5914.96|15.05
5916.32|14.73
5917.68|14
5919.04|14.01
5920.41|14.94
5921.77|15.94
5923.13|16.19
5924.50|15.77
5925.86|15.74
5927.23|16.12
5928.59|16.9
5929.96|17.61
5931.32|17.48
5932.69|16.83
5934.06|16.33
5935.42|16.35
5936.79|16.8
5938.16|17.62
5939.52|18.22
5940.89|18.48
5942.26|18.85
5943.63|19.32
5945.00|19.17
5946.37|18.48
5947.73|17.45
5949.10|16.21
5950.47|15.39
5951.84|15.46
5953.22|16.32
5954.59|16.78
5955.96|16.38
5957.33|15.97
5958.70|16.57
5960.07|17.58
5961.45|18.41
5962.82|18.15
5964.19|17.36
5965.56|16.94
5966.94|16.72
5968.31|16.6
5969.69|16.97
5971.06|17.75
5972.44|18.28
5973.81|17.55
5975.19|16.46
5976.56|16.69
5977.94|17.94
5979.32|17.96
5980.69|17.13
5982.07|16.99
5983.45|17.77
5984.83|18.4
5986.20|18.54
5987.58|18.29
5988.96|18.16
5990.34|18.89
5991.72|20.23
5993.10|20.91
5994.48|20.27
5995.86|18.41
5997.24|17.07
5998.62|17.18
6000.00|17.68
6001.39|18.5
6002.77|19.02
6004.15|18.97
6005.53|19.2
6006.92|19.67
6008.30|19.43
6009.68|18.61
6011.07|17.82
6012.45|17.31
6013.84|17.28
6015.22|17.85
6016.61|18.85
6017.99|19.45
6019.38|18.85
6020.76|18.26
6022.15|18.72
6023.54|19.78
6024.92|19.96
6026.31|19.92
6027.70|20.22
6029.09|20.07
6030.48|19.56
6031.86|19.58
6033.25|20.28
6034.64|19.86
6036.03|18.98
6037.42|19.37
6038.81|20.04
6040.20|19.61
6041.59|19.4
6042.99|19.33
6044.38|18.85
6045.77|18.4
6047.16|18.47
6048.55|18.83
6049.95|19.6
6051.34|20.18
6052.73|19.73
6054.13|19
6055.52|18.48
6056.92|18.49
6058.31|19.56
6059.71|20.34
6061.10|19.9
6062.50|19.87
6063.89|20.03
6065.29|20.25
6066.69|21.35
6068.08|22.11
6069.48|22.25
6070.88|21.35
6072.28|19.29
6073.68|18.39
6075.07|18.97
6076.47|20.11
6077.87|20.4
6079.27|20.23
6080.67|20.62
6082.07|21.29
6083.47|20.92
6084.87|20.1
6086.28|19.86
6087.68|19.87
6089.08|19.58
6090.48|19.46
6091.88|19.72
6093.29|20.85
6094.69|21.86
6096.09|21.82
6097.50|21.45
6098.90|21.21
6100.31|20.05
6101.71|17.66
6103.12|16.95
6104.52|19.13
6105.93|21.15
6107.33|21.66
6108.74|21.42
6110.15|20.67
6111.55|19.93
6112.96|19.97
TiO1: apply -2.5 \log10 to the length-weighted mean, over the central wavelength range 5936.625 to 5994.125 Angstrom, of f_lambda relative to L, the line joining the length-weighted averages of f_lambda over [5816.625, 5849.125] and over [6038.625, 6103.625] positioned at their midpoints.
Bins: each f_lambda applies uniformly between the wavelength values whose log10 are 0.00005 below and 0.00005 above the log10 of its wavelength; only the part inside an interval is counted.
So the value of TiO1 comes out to 0.119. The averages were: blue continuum 19.4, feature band 17.6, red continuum 19.9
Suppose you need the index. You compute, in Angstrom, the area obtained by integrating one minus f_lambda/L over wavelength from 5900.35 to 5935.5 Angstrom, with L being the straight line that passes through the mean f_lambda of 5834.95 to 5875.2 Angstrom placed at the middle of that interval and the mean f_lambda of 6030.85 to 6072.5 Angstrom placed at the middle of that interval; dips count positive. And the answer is 6.0 Angstrom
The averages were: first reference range 17.8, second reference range 19.8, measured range 15.3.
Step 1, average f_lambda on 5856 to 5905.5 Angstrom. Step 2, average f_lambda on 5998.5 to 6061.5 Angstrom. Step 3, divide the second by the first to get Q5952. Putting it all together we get 1.46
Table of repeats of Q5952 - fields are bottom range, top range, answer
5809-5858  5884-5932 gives 0.67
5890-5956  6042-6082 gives 1.36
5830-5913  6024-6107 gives 1.32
